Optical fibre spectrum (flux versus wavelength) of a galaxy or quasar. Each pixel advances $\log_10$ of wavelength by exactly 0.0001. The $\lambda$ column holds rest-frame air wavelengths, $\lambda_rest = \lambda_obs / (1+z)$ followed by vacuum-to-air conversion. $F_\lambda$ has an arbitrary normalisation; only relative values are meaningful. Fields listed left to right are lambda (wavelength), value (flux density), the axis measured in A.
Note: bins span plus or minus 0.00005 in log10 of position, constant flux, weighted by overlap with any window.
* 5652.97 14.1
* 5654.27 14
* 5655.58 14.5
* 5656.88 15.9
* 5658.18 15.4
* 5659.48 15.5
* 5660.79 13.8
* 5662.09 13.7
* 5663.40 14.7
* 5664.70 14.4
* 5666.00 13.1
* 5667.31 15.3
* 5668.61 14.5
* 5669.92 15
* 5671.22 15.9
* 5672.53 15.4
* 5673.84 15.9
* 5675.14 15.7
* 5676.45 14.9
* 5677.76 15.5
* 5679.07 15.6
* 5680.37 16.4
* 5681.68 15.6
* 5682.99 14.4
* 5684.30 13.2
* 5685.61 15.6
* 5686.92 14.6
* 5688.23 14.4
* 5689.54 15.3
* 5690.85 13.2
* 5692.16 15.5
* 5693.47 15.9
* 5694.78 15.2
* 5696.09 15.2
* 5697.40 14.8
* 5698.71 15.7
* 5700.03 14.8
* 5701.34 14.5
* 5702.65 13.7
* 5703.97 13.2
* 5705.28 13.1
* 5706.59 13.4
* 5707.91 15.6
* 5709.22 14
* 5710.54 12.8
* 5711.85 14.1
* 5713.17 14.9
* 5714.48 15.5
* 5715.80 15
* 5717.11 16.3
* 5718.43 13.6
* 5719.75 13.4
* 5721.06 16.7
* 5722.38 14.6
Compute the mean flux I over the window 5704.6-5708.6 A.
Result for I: 14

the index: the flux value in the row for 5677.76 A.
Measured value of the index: 15.5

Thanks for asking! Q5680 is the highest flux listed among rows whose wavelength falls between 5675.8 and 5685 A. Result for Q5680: 16.4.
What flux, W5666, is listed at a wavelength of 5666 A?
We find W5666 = 13.1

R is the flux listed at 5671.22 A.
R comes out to 15.9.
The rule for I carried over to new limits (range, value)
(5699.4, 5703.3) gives 14.4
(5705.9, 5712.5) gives 14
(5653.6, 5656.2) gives 14.2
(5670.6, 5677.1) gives 15.5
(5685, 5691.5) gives 14.6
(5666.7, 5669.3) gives 14.9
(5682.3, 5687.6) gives 14.4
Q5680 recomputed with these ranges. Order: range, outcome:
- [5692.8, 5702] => 15.9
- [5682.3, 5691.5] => 15.6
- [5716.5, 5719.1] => 16.3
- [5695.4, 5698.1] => 15.2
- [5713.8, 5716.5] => 15.5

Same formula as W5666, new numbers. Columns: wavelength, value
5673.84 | 15.9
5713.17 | 14.9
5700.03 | 14.8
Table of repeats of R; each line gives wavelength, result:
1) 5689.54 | 15.3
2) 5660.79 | 13.8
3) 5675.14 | 15.7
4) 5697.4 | 14.8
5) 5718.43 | 13.6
